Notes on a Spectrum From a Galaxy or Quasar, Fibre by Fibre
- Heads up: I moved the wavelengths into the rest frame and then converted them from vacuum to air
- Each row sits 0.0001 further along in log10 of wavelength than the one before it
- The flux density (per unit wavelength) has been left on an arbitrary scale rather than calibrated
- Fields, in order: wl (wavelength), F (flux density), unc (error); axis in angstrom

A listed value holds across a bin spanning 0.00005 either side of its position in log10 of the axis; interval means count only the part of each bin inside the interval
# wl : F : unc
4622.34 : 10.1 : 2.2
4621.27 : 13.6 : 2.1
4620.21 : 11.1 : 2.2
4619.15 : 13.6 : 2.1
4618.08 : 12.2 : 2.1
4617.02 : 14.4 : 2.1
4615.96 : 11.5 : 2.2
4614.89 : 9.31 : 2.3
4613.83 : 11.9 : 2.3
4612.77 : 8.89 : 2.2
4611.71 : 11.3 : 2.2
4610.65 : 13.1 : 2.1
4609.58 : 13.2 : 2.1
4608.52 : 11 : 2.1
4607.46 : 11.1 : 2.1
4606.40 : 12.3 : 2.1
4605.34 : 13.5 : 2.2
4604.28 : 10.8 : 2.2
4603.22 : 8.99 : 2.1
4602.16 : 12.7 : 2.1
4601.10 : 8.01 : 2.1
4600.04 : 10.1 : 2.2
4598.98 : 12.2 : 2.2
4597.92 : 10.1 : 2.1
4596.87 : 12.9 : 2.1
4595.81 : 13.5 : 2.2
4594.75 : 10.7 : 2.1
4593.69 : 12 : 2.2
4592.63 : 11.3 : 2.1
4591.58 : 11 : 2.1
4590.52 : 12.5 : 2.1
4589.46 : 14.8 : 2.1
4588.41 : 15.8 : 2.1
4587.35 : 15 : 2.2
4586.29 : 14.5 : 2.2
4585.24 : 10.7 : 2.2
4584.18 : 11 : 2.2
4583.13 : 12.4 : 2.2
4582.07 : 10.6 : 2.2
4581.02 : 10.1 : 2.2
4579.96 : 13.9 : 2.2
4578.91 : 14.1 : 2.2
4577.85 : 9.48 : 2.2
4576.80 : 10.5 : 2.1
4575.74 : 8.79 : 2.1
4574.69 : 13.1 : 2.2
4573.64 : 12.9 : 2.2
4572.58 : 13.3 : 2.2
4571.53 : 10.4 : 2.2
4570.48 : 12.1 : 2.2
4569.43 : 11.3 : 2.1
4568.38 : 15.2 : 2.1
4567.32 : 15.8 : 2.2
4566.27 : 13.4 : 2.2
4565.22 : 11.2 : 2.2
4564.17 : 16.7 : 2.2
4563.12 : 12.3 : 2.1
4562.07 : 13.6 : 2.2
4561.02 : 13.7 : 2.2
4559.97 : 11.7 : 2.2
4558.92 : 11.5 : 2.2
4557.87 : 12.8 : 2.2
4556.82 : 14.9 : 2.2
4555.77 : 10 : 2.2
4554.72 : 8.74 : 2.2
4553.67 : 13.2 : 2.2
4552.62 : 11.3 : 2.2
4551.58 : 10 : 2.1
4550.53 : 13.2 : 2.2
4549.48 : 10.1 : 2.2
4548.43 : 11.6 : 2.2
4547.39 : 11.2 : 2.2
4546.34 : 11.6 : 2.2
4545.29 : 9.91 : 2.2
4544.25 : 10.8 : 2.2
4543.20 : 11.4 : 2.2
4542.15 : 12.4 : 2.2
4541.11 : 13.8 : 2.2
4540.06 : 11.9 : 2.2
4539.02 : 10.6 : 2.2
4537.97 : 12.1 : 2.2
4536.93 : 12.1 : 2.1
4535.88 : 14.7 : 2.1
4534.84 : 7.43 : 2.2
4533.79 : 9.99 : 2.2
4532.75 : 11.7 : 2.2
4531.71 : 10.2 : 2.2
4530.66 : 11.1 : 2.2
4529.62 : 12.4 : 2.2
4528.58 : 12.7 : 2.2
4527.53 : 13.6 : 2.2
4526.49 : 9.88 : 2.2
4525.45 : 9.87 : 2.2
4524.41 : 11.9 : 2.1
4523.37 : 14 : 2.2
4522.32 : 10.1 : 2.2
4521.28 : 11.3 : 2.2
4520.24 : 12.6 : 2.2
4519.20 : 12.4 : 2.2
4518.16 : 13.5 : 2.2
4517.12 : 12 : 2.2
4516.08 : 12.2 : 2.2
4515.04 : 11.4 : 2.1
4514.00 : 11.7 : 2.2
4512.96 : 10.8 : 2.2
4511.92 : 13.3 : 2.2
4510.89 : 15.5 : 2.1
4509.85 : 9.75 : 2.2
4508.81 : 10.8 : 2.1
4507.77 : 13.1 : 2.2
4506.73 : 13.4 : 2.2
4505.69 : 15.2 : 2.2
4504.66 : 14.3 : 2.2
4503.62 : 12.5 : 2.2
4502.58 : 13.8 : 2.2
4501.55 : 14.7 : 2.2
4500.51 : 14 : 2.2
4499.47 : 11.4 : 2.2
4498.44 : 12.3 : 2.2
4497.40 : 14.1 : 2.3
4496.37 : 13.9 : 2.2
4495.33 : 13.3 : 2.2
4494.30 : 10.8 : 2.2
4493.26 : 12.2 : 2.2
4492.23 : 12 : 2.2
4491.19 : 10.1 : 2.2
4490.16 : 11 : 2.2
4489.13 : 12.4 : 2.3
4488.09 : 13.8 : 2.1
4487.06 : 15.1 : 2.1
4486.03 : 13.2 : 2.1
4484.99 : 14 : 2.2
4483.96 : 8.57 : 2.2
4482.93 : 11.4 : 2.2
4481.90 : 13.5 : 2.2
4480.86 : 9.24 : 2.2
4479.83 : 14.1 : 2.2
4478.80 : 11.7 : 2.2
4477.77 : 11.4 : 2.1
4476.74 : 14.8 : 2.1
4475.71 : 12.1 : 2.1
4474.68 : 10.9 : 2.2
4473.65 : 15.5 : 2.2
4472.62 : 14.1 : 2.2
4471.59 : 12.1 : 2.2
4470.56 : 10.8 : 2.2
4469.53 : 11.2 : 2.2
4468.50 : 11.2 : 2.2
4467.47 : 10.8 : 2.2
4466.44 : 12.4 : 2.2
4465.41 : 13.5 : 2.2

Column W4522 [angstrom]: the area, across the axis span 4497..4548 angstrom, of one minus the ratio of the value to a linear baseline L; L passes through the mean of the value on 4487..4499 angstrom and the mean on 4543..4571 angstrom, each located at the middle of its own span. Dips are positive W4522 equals 1.1 angstrom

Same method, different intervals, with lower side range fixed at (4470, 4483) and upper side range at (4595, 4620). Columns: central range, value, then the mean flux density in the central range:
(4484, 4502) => -0.54 angstrom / 12.7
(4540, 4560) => 0.62 angstrom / 11.6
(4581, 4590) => -0.92 angstrom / 12.9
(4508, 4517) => 0.18 angstrom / 12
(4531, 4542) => 0.53 angstrom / 11.5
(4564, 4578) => -0.69 angstrom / 12.4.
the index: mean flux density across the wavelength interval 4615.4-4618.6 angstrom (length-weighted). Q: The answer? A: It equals 12.7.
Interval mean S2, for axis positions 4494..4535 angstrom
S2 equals 12.3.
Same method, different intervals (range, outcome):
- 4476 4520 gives 12.6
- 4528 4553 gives 11.4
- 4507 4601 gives 12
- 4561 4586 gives 12.4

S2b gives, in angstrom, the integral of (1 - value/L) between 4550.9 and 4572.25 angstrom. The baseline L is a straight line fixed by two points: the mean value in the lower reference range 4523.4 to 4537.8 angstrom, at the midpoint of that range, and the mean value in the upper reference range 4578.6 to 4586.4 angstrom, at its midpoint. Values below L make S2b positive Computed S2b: -1.3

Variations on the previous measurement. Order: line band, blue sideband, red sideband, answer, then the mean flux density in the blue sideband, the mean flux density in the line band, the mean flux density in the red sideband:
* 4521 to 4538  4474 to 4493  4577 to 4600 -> 1.1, 12.2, 11.5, 12.2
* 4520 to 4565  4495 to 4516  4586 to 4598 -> 4.0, 12.9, 11.8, 12.9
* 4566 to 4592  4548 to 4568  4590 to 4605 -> -1.6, 12.4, 12.5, 11.2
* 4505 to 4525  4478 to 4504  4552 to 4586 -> 0.1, 12.5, 12.4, 12.2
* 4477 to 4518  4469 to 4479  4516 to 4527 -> -1.4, 12.5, 12.5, 11.8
